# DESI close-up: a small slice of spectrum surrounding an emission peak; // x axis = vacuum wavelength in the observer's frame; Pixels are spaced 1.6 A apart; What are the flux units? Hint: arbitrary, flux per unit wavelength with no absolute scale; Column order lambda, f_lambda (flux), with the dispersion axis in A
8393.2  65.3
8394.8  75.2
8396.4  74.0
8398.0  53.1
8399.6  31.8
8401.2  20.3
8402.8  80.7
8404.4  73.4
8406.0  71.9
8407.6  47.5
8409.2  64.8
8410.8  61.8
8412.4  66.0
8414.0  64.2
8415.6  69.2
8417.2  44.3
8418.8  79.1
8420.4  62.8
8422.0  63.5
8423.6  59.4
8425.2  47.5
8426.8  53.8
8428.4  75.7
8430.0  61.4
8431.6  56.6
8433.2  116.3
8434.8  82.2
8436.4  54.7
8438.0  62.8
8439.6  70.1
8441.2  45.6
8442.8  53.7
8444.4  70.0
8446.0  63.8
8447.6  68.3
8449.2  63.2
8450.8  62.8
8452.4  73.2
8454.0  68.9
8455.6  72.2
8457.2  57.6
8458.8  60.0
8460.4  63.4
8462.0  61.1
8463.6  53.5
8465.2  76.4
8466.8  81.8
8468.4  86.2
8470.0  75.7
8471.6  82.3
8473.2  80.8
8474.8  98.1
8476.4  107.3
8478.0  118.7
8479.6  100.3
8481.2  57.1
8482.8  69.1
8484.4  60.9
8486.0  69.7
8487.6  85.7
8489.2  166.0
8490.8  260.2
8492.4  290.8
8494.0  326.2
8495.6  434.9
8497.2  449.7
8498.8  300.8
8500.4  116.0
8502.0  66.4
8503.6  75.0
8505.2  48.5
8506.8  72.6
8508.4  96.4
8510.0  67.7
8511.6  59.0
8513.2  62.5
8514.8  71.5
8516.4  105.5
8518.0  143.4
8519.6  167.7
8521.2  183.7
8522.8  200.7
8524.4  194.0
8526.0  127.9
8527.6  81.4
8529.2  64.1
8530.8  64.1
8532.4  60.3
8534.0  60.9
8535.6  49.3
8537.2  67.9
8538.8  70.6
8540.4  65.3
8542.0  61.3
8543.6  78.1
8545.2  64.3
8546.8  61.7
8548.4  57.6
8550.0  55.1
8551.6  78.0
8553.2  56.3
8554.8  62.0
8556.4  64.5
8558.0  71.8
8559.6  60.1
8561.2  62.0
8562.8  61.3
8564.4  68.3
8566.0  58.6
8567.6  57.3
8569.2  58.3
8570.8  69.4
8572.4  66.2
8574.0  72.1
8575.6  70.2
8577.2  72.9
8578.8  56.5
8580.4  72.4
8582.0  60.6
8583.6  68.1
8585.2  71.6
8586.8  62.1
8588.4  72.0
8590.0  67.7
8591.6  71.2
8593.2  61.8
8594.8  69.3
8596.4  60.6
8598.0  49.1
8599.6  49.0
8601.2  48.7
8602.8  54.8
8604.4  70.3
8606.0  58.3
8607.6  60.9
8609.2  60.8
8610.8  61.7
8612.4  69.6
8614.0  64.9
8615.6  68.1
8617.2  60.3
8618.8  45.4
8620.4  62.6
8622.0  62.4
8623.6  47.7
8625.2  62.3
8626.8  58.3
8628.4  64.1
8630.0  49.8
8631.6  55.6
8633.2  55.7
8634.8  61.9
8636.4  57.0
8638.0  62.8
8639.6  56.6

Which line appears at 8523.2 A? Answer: [N II]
